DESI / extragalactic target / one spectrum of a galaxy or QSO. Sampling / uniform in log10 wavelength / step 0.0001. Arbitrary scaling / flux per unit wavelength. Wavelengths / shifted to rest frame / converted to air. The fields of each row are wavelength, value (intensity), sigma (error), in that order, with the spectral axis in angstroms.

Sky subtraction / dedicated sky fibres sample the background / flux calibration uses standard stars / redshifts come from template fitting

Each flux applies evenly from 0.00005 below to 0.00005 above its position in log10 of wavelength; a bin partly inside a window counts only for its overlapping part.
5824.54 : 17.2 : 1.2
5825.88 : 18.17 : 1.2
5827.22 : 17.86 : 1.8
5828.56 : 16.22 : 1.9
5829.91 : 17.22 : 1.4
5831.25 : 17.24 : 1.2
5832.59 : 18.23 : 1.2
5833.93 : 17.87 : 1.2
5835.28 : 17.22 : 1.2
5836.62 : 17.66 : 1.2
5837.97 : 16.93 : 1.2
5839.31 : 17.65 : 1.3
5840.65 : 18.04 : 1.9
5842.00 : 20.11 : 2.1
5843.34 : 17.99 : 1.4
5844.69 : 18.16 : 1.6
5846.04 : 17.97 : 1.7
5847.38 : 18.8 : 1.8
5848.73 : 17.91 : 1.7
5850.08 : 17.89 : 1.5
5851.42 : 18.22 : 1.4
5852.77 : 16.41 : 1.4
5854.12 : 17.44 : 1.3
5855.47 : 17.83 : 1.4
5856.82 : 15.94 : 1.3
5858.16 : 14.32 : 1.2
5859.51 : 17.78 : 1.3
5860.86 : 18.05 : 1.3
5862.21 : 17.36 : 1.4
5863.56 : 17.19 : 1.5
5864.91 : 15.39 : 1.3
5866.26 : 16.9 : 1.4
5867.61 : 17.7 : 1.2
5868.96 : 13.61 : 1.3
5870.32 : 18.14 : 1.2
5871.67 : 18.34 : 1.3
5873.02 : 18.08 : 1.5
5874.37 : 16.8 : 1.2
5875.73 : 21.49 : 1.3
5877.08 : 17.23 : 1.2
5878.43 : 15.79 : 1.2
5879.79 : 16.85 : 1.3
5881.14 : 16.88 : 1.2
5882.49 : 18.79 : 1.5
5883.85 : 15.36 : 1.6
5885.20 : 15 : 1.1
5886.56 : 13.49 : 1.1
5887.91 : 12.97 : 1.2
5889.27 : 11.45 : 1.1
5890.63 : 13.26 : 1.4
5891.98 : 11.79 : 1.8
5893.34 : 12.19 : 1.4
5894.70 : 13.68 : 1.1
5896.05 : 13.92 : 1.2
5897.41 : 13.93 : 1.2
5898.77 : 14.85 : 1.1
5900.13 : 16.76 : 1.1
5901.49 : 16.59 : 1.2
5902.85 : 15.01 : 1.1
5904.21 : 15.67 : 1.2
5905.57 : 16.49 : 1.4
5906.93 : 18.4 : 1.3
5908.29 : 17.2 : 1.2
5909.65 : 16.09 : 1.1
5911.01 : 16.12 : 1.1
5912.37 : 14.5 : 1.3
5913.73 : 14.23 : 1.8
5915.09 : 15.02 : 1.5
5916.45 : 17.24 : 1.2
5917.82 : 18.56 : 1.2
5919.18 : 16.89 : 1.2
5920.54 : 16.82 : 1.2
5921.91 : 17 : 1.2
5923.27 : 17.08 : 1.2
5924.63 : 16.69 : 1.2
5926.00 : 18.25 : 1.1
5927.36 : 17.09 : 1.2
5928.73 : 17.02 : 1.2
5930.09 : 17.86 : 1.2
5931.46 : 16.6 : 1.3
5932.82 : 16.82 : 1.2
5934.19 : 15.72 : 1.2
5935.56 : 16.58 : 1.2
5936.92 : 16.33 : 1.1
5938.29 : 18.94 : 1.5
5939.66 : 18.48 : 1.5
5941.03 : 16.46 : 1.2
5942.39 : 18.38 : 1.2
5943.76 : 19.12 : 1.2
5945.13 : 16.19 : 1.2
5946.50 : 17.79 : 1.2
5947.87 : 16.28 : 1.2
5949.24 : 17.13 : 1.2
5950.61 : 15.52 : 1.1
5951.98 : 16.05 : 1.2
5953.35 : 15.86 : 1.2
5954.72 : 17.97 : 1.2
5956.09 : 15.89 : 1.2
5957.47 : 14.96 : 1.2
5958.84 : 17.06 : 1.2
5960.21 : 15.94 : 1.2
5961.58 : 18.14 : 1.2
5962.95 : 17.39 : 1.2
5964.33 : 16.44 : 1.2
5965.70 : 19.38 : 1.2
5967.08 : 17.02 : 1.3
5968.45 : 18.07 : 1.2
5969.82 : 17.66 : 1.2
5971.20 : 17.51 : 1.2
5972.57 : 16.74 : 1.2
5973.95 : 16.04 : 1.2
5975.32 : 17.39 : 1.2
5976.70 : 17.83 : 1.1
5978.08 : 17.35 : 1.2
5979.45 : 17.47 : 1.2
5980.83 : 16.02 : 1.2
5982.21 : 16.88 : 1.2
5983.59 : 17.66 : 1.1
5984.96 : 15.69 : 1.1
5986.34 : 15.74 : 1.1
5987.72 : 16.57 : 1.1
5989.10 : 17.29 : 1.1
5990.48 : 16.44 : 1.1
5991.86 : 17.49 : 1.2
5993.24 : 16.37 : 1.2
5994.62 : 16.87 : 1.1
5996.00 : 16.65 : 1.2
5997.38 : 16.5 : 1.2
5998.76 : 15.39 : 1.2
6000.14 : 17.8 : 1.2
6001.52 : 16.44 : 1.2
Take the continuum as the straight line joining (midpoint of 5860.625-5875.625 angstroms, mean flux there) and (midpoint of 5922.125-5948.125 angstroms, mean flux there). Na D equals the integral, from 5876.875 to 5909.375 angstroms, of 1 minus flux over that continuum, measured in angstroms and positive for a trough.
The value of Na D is 3.9 angstroms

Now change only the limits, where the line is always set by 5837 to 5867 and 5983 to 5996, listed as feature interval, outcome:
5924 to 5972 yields -0.5 angstroms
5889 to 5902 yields 2.5 angstroms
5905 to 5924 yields 0.6 angstroms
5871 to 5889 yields 0.8 angstroms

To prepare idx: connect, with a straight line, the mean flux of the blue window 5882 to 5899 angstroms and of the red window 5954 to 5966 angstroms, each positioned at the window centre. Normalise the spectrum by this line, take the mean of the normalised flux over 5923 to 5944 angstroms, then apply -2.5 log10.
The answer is -0.103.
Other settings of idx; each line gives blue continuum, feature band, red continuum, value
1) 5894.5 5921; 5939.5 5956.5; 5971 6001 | -0.04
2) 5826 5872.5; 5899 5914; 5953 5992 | 0.07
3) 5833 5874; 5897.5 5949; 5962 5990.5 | 0.03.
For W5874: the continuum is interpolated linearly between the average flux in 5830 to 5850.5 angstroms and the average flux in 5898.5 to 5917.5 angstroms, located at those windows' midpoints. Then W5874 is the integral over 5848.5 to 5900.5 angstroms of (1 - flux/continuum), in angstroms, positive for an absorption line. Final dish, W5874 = 3.0 angstroms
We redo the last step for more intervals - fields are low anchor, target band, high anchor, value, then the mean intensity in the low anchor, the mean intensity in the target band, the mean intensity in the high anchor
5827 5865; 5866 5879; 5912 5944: -0.1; 17.5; 17.4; 17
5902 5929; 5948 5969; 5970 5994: -0.1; 16.6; 16.8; 16.9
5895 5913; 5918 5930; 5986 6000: -0.9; 15.8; 17.2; 16.6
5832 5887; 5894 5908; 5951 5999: 1.3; 17.3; 15.6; 16.9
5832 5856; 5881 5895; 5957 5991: 2.9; 17.9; 14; 17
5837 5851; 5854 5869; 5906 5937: 0.9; 18.1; 16.7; 16.7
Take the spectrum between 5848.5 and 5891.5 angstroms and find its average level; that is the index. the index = 16.5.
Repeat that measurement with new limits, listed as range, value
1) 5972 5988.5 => 16.8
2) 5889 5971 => 16.4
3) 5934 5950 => 17.3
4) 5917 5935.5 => 17.1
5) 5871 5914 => 15.6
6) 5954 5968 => 17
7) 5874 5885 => 17.3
